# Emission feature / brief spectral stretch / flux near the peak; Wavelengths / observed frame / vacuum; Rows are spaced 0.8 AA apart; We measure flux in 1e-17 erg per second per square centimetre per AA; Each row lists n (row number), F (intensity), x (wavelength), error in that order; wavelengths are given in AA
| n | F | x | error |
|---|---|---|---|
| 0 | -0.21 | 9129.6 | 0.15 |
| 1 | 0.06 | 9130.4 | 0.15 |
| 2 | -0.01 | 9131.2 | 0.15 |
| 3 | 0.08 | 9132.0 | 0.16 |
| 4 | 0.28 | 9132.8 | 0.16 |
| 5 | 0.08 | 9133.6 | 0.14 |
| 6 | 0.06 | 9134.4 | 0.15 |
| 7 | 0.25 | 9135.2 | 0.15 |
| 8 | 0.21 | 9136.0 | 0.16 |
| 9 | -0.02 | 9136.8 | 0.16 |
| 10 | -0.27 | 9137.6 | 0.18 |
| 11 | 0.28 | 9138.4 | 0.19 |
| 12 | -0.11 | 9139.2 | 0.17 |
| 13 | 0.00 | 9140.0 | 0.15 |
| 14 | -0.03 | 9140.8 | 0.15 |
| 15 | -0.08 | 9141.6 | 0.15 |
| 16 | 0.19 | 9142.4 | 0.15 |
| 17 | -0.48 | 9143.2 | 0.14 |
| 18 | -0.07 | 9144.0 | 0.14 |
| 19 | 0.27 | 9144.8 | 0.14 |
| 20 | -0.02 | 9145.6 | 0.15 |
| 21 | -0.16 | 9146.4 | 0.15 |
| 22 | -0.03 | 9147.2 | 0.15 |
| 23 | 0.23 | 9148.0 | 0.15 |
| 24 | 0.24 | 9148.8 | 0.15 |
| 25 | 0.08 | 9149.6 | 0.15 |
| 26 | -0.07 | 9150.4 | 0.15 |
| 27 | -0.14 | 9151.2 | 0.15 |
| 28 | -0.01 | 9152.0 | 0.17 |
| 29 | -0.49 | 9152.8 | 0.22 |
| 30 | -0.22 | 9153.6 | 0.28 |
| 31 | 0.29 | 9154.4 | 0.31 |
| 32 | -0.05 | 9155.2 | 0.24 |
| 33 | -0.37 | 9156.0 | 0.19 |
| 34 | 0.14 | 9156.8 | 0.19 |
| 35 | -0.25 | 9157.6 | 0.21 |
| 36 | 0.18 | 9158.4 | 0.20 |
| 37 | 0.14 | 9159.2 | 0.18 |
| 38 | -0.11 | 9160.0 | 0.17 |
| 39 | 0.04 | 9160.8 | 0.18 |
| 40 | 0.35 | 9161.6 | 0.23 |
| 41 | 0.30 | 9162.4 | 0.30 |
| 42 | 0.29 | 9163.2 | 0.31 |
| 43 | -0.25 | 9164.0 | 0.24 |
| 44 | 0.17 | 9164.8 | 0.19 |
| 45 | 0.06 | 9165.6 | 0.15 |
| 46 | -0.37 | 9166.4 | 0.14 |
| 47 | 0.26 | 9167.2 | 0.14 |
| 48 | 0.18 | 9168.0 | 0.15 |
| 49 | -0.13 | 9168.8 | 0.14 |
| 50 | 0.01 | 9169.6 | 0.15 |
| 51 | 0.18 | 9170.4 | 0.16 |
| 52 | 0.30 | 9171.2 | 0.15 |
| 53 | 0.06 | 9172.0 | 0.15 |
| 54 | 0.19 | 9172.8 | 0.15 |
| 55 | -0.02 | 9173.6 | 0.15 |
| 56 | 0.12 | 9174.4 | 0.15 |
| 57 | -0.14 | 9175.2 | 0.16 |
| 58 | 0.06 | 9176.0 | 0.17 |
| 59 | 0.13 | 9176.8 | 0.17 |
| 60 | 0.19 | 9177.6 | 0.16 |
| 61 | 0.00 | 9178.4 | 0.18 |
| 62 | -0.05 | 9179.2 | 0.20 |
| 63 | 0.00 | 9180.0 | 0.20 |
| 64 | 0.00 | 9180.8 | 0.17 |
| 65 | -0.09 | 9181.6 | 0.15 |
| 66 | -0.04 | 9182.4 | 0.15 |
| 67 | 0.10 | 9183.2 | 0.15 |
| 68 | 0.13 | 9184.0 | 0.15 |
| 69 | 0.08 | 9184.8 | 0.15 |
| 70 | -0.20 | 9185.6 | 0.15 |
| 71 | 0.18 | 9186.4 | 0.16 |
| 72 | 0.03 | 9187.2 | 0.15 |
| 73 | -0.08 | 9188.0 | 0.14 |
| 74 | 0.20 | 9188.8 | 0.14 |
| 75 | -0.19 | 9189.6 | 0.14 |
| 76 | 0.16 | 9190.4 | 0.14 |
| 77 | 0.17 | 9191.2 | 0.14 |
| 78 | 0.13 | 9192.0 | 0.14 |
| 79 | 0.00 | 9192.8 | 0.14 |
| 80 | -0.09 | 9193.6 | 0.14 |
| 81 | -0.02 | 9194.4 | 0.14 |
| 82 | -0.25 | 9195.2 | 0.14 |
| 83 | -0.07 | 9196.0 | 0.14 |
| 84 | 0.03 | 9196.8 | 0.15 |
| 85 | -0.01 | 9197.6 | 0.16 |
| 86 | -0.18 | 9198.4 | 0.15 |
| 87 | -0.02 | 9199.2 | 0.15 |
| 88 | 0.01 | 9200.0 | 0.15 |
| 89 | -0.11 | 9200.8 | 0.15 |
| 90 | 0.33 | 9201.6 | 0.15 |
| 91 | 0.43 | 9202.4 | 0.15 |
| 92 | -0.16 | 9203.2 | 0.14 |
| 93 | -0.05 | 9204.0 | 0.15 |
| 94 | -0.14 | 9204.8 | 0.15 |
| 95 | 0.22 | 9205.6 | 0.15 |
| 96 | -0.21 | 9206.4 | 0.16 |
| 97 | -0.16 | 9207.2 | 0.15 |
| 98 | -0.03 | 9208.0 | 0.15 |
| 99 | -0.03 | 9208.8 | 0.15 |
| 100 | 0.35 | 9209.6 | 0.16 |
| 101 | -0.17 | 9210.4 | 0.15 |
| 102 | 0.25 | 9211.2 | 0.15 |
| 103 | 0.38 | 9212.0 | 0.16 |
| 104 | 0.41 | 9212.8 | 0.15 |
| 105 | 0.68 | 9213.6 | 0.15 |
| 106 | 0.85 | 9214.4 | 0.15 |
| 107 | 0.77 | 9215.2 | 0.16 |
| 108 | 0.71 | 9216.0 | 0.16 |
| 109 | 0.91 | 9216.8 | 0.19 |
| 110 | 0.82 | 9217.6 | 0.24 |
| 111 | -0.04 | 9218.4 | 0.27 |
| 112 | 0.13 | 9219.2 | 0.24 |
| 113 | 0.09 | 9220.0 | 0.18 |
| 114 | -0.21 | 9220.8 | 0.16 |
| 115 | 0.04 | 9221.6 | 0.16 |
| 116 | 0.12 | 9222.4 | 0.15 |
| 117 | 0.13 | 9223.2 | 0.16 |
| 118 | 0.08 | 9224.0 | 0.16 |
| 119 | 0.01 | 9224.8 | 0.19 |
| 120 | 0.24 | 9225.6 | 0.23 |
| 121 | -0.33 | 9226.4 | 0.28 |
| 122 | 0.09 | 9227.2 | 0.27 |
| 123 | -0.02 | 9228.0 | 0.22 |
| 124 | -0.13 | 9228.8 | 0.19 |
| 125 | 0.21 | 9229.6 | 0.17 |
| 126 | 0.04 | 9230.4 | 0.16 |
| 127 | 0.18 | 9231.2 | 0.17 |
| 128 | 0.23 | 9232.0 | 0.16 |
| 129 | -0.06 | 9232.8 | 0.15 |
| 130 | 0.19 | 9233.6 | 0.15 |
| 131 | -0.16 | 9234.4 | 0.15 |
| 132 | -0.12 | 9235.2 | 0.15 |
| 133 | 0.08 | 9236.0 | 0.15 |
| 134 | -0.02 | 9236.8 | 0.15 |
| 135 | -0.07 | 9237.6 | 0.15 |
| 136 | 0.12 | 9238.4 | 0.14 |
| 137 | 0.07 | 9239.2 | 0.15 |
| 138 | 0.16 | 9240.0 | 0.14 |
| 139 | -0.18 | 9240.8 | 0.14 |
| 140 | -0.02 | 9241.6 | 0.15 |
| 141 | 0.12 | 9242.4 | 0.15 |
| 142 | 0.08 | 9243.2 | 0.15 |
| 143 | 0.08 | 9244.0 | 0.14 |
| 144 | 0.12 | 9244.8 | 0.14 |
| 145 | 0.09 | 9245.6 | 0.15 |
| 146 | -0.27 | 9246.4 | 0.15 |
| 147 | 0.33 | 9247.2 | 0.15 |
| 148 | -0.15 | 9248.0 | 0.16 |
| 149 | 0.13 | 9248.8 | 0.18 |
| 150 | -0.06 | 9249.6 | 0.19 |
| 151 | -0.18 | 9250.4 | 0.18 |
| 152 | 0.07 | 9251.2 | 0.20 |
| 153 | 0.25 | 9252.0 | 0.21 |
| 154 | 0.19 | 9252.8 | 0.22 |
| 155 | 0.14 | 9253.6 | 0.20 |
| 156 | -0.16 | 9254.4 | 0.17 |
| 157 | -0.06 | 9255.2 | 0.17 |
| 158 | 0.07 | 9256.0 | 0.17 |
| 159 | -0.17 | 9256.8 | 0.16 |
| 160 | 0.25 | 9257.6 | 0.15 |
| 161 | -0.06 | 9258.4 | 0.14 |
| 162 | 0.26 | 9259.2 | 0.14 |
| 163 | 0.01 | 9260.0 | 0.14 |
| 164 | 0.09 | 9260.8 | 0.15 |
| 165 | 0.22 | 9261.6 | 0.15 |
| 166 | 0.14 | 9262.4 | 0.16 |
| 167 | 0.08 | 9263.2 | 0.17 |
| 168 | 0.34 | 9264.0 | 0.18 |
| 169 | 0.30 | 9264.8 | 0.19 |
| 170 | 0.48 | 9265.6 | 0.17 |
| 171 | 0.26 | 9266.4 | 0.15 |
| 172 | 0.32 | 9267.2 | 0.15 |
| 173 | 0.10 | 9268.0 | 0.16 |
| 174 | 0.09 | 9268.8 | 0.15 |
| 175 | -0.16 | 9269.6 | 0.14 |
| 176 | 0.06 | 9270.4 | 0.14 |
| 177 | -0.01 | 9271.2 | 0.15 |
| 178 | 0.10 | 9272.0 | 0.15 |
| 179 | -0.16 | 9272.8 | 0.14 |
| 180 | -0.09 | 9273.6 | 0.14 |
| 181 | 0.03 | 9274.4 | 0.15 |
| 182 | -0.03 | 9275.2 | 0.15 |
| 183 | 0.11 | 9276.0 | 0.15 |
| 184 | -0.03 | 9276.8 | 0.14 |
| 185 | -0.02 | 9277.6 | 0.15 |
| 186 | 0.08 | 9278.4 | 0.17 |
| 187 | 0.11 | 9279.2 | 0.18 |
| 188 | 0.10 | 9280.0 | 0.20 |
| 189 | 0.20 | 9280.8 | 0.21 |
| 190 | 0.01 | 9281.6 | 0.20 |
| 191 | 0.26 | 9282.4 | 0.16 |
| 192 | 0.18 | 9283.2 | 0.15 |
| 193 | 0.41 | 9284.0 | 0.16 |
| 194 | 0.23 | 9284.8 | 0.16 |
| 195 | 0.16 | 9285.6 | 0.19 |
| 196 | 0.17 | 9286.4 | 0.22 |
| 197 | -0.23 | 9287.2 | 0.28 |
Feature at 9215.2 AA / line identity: Hbeta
